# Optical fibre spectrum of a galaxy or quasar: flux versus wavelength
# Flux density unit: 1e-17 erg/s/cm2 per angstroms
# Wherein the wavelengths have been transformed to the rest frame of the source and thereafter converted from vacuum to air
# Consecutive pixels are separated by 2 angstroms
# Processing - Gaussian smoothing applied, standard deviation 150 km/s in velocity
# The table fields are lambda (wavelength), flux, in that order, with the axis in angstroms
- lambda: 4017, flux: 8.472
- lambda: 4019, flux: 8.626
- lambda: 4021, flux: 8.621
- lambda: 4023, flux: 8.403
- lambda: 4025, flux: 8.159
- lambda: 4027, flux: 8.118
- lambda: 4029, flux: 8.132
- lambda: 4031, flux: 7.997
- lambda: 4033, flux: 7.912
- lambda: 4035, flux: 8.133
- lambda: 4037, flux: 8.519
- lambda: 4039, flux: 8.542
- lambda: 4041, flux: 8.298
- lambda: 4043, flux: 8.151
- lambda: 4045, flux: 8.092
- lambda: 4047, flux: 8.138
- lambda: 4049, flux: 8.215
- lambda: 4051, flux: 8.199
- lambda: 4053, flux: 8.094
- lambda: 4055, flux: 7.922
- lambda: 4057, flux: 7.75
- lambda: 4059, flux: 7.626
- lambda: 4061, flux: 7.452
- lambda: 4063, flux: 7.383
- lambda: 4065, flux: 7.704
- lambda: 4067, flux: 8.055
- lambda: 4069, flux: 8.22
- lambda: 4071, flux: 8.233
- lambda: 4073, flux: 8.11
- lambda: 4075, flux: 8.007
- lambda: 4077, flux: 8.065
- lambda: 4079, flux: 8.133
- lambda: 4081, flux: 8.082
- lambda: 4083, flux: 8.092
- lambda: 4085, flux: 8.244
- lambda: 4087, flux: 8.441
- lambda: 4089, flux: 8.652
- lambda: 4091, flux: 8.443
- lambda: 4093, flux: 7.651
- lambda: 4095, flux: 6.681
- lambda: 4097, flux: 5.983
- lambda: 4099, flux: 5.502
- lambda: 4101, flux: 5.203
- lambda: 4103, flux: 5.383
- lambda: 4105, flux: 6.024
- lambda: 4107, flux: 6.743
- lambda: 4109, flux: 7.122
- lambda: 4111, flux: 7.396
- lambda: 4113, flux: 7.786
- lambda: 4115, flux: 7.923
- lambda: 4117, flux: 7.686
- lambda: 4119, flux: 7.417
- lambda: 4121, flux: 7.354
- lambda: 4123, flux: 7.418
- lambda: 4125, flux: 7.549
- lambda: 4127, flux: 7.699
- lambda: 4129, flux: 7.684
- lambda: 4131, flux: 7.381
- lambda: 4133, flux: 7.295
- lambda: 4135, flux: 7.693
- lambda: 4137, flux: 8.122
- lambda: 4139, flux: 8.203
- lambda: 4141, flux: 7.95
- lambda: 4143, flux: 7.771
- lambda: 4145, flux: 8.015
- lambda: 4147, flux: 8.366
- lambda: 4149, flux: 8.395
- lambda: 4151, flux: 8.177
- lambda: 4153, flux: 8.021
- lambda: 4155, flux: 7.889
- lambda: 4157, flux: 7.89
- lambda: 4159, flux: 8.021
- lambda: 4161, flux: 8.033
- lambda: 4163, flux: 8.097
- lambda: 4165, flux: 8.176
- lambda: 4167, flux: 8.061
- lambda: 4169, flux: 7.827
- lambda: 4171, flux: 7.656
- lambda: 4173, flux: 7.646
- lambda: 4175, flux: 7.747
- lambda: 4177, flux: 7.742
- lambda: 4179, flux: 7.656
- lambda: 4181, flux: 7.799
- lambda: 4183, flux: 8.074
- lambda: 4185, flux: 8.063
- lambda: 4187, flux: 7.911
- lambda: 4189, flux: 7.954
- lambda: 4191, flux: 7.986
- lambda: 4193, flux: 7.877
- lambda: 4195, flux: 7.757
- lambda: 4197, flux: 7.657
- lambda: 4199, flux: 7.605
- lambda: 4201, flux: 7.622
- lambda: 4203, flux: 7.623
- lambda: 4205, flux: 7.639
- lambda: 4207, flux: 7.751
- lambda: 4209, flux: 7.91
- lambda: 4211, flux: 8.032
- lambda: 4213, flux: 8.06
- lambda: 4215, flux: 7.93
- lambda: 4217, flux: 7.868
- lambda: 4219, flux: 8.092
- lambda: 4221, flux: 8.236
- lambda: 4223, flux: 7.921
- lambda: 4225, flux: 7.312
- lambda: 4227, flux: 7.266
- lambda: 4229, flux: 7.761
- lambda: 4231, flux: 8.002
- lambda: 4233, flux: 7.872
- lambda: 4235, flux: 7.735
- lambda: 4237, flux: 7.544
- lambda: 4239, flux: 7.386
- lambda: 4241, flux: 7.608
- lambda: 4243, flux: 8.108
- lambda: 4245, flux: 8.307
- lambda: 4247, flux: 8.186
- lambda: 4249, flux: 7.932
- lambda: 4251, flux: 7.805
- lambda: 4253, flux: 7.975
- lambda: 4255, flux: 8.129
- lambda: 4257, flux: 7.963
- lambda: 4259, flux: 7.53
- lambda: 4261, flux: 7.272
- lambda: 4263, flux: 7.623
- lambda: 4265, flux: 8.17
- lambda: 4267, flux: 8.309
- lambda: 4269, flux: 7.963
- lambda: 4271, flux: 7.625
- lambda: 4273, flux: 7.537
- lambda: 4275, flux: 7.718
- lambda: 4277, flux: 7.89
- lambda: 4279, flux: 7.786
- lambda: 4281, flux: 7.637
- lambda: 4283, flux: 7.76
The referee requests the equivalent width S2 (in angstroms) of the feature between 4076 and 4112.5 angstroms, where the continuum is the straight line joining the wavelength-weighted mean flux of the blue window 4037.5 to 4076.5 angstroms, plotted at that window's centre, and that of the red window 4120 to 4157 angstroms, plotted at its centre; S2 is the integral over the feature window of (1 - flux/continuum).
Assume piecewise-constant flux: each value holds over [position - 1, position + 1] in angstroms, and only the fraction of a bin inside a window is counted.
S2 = 3.3 angstroms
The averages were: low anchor 8.02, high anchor 7.83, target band 7.22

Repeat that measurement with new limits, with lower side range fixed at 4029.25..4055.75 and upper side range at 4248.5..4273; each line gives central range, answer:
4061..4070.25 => 0.37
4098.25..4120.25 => 3.56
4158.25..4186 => 0.27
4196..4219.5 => 0.33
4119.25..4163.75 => 0.92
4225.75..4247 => 0.29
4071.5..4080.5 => 0.04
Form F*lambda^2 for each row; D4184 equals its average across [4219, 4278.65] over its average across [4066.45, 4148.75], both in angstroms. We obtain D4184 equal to 1.11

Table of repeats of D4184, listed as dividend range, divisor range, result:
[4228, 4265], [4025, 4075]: 1.07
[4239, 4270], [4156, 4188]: 1.04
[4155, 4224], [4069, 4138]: 1.10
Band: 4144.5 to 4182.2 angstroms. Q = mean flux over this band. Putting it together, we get 7.96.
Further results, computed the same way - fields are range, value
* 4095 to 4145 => 7.19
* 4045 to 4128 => 7.56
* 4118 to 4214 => 7.84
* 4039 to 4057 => 8.14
